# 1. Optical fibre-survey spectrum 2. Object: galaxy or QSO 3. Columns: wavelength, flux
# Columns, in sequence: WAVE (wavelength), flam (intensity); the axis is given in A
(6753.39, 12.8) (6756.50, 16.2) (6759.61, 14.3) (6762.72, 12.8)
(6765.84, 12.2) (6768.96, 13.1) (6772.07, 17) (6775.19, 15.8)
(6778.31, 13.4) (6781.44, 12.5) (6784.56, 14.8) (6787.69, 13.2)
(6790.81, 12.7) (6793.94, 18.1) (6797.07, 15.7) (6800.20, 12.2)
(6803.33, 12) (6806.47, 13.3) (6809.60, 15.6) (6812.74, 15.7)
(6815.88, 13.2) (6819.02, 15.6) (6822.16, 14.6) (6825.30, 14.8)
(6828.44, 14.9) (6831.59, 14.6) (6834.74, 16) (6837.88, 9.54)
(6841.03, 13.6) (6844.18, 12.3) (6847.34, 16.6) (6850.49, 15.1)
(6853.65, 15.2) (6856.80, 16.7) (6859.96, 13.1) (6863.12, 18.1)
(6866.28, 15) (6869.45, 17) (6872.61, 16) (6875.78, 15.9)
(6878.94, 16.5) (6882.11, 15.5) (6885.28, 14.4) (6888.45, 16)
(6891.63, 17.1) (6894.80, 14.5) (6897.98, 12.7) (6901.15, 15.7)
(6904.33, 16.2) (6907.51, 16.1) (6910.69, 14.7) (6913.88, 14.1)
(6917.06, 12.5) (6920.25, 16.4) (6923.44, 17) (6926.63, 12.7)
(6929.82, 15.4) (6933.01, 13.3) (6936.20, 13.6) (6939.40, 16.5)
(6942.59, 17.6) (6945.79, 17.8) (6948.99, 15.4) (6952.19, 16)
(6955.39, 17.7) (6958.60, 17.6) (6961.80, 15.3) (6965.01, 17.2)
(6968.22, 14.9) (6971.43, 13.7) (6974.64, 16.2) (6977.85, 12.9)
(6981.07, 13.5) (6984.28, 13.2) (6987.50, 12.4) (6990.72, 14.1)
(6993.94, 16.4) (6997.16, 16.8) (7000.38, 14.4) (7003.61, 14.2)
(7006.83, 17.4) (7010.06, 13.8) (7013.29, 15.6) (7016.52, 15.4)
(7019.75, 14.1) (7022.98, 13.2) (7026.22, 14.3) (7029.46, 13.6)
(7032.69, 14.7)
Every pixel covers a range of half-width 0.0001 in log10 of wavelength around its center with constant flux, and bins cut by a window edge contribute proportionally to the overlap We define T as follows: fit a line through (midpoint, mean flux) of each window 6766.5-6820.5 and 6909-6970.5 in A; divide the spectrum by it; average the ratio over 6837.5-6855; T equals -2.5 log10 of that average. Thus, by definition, 0.06 mag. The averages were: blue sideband 14.3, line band 14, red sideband 15.5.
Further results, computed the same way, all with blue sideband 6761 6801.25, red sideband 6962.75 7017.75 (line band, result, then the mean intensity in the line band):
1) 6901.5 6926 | -0.05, 15.2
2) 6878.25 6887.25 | -0.07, 15.4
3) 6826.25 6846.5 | 0.05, 13.6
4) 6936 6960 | -0.14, 16.7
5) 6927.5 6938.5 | 0.04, 14.2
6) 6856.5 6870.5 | -0.10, 15.9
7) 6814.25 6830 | -0.03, 14.6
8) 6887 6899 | -0.05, 15.2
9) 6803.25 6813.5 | -0.01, 14.3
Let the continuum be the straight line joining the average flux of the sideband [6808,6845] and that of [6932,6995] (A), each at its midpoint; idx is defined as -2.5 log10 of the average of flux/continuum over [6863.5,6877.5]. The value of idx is -0.11 mag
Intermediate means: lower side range 14.2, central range 16.2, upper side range 15.3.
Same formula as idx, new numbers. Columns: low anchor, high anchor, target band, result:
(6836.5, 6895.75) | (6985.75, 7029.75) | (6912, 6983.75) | -0.03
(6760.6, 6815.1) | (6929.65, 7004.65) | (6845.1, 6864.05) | -0.08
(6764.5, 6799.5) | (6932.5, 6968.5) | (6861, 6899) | -0.02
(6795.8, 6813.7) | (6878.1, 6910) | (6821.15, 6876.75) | -0.02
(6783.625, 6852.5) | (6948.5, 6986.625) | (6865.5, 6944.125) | -0.03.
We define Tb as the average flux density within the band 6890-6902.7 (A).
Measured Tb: 15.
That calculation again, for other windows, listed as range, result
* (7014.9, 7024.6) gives 14.2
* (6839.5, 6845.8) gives 13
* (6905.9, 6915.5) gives 15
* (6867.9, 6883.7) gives 16.2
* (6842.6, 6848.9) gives 14.4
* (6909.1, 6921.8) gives 14.4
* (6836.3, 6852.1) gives 13.4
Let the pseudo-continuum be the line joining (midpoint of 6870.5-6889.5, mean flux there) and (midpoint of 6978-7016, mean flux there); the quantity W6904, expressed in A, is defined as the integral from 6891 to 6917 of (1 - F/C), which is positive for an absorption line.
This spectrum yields 1.04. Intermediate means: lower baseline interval 15.8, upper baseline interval 14.7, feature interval 14.9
